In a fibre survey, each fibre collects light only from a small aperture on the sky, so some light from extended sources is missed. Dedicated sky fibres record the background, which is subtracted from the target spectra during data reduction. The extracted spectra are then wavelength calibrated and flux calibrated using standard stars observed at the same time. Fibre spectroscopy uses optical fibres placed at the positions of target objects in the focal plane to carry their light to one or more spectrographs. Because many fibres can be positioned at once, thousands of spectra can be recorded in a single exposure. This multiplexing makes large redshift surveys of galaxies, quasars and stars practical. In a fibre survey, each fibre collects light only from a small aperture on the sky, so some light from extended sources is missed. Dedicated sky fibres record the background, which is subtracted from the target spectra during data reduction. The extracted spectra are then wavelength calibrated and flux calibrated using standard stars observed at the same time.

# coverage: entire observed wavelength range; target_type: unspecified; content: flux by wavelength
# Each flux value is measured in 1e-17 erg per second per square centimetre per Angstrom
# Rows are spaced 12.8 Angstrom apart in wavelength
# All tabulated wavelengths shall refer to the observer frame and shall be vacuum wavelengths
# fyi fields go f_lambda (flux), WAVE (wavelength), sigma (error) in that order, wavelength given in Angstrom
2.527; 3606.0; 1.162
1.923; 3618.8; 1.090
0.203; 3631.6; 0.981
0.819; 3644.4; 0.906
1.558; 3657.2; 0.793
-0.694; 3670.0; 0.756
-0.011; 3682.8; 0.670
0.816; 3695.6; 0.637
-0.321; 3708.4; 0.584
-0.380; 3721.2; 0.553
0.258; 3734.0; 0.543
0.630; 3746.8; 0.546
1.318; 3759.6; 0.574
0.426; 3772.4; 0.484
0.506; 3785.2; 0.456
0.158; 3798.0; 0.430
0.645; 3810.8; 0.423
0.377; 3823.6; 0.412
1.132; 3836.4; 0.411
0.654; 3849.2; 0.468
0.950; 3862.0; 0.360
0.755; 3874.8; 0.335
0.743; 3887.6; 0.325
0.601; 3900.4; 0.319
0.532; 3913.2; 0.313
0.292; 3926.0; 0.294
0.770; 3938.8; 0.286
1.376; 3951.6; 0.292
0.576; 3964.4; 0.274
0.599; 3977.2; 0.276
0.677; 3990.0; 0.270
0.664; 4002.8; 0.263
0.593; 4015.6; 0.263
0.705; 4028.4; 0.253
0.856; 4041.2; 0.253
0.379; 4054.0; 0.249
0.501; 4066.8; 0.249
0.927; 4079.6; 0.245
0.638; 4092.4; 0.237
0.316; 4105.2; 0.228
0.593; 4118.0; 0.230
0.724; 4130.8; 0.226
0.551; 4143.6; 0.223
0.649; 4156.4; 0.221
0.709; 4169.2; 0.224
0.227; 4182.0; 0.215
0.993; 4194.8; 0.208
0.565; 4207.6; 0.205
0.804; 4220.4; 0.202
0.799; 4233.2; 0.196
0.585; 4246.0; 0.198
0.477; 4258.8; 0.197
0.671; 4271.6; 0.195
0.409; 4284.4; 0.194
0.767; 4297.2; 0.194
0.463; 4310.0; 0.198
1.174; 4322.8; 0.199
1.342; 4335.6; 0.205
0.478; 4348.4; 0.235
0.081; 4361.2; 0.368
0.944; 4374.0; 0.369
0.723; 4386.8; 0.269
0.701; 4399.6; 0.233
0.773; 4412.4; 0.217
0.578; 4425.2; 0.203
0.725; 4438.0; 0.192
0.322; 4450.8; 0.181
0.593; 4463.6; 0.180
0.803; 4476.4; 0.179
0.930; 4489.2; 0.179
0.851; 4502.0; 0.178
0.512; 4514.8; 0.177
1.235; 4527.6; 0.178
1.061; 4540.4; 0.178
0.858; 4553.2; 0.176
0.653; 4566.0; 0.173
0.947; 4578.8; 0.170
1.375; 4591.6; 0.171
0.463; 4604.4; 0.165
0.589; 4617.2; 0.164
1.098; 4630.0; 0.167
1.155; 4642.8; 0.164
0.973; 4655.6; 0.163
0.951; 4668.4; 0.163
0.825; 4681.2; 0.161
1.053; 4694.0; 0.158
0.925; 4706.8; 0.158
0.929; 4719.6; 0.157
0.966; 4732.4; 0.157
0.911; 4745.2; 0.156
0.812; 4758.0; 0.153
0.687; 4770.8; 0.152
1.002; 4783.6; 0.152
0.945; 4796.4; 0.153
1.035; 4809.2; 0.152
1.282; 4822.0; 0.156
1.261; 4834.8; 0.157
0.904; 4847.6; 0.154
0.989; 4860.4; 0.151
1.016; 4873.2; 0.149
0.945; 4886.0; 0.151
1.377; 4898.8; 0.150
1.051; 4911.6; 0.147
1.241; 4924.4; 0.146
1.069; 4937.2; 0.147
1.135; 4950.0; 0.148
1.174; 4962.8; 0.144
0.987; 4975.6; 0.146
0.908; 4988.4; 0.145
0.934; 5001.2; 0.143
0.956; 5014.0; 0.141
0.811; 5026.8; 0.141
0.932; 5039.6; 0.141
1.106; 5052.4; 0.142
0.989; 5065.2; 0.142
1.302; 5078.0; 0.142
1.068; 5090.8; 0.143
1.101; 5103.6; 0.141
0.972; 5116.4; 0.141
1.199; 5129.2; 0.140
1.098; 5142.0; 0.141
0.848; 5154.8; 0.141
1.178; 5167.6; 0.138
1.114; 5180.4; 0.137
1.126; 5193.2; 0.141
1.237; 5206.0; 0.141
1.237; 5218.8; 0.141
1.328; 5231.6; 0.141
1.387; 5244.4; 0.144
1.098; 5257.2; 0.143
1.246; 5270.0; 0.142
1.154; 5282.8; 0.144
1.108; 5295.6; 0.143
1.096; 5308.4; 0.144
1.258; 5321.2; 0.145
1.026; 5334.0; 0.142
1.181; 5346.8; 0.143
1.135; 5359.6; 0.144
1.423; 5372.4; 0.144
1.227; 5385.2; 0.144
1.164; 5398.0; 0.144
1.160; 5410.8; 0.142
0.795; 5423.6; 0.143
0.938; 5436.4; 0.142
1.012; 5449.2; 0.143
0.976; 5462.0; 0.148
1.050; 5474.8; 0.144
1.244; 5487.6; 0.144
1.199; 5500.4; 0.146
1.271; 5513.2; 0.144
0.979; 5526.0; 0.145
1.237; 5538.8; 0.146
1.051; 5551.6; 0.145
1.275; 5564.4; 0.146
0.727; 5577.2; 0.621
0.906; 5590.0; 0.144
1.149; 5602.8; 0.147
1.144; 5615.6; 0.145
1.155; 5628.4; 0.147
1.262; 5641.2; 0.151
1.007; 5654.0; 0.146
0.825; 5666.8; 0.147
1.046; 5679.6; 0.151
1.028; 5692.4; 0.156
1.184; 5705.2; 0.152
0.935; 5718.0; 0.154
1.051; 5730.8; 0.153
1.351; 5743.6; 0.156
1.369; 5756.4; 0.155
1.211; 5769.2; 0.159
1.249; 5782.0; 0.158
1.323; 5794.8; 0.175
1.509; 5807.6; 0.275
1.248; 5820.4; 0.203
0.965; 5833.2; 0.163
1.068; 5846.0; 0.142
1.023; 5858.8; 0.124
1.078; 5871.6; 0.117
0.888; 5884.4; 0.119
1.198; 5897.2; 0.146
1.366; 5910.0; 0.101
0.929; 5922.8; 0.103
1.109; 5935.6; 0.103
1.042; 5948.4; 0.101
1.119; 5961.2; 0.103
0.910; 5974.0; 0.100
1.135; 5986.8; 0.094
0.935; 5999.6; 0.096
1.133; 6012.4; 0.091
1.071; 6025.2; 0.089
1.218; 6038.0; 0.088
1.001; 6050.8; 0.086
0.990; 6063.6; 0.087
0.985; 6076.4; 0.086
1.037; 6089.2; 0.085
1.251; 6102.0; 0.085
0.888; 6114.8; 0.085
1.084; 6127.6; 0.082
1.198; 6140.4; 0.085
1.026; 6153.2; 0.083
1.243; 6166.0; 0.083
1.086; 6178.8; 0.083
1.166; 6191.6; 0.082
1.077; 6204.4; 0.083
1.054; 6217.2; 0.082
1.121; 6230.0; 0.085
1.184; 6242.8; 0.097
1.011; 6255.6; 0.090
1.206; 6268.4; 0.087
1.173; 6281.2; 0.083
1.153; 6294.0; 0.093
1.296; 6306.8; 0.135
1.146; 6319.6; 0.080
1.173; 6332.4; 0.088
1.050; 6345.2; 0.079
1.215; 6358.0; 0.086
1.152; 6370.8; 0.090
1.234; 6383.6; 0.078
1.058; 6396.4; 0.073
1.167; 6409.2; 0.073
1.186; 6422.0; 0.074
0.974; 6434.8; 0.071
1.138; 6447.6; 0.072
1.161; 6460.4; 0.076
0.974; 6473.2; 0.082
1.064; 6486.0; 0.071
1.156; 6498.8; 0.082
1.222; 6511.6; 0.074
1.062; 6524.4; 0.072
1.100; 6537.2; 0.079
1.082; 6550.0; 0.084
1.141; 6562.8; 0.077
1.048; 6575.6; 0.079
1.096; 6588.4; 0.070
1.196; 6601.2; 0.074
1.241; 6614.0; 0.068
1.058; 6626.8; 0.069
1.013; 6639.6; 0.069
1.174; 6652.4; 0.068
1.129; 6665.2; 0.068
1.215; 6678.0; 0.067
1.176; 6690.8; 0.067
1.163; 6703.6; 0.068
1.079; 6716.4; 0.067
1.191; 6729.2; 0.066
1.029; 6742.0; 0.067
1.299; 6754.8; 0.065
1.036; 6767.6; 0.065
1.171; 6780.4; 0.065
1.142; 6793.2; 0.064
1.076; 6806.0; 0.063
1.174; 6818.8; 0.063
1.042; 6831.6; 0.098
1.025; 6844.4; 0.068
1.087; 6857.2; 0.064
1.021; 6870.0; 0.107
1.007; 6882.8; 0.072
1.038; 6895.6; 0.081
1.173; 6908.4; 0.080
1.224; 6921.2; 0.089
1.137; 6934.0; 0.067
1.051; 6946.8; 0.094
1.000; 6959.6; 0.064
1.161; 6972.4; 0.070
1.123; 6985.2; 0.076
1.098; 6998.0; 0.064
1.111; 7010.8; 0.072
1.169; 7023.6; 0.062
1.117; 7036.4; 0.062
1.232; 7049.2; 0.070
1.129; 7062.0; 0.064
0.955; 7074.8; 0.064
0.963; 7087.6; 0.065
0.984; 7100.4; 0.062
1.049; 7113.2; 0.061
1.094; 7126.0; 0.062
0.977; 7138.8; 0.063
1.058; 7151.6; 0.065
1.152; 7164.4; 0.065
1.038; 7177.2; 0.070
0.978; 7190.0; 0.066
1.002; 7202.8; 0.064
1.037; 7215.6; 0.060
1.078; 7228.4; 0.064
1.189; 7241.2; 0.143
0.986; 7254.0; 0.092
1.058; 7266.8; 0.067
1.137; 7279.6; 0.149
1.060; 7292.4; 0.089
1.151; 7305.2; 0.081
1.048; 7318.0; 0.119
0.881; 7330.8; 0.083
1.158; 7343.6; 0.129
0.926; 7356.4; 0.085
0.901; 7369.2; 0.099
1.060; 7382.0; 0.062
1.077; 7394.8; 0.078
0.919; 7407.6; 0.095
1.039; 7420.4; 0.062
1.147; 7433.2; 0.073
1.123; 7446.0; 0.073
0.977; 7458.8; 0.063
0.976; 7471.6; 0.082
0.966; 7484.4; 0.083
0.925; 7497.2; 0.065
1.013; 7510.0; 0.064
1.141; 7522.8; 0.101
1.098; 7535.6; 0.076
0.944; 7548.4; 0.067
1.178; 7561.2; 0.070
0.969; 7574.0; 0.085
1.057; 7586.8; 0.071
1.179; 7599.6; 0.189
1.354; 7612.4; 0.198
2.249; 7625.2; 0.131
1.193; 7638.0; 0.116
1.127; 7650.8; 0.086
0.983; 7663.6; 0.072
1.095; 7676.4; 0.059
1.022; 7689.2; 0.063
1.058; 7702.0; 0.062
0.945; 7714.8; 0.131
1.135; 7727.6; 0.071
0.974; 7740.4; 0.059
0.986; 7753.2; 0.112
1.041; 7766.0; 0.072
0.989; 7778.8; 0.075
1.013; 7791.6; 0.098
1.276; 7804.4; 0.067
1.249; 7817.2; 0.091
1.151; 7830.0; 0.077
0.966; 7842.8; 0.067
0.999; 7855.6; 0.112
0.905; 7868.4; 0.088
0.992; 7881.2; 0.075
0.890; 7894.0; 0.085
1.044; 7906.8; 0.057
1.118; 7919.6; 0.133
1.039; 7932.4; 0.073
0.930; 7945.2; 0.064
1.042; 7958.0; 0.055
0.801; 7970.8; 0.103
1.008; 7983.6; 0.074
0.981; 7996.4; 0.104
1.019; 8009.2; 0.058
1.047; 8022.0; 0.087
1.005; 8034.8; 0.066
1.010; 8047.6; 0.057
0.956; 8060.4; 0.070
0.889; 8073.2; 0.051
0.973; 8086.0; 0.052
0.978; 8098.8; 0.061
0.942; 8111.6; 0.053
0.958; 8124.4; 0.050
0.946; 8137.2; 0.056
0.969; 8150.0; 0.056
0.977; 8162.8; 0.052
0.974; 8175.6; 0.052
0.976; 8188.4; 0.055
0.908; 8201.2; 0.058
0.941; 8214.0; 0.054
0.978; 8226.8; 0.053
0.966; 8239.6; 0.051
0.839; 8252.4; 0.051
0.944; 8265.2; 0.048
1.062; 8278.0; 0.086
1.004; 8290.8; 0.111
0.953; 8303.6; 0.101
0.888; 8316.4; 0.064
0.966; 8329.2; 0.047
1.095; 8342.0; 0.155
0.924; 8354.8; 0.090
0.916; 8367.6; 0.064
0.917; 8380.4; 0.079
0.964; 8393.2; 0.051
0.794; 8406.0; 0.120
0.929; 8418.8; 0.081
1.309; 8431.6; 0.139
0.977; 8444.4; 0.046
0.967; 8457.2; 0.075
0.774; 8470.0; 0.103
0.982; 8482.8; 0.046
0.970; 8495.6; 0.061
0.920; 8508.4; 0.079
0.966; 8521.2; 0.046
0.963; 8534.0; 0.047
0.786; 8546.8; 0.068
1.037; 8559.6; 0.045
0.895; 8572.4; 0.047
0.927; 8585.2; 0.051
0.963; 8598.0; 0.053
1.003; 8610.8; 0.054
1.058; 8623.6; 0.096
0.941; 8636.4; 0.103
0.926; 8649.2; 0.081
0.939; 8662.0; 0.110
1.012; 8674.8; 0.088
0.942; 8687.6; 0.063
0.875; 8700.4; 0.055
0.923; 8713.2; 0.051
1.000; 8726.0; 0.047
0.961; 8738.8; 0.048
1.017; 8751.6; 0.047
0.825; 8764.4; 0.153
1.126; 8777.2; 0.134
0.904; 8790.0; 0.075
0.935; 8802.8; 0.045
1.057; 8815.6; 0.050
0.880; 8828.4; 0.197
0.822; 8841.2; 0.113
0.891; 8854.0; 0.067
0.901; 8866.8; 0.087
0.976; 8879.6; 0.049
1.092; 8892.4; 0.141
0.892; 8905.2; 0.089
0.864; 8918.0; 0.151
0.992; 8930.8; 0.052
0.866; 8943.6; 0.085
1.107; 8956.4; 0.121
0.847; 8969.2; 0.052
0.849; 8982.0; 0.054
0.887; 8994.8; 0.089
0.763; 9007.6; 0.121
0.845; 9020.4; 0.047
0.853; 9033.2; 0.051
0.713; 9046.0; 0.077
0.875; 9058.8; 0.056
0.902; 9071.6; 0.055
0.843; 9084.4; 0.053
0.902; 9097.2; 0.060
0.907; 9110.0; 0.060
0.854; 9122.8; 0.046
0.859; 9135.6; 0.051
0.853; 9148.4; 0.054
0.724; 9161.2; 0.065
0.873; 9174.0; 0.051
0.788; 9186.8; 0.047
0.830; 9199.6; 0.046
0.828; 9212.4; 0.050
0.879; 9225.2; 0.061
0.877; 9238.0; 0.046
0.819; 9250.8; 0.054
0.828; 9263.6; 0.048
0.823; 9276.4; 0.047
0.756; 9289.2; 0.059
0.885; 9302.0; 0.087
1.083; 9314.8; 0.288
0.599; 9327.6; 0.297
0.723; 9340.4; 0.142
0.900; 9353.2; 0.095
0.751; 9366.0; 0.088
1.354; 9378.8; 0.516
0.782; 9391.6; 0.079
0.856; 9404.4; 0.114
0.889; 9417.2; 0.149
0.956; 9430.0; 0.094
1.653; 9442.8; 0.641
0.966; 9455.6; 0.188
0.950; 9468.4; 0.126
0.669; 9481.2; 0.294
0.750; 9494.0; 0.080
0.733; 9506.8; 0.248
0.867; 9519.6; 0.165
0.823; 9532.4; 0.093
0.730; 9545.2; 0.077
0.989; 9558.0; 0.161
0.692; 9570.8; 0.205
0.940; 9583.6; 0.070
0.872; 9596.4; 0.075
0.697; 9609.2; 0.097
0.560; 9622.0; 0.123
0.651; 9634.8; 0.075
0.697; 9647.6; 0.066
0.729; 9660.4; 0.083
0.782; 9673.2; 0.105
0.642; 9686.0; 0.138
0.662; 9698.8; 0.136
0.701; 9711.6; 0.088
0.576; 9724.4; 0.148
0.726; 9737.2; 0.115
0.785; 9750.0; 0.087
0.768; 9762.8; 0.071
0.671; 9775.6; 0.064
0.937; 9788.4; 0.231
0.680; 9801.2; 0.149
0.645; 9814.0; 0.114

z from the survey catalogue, 0.16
